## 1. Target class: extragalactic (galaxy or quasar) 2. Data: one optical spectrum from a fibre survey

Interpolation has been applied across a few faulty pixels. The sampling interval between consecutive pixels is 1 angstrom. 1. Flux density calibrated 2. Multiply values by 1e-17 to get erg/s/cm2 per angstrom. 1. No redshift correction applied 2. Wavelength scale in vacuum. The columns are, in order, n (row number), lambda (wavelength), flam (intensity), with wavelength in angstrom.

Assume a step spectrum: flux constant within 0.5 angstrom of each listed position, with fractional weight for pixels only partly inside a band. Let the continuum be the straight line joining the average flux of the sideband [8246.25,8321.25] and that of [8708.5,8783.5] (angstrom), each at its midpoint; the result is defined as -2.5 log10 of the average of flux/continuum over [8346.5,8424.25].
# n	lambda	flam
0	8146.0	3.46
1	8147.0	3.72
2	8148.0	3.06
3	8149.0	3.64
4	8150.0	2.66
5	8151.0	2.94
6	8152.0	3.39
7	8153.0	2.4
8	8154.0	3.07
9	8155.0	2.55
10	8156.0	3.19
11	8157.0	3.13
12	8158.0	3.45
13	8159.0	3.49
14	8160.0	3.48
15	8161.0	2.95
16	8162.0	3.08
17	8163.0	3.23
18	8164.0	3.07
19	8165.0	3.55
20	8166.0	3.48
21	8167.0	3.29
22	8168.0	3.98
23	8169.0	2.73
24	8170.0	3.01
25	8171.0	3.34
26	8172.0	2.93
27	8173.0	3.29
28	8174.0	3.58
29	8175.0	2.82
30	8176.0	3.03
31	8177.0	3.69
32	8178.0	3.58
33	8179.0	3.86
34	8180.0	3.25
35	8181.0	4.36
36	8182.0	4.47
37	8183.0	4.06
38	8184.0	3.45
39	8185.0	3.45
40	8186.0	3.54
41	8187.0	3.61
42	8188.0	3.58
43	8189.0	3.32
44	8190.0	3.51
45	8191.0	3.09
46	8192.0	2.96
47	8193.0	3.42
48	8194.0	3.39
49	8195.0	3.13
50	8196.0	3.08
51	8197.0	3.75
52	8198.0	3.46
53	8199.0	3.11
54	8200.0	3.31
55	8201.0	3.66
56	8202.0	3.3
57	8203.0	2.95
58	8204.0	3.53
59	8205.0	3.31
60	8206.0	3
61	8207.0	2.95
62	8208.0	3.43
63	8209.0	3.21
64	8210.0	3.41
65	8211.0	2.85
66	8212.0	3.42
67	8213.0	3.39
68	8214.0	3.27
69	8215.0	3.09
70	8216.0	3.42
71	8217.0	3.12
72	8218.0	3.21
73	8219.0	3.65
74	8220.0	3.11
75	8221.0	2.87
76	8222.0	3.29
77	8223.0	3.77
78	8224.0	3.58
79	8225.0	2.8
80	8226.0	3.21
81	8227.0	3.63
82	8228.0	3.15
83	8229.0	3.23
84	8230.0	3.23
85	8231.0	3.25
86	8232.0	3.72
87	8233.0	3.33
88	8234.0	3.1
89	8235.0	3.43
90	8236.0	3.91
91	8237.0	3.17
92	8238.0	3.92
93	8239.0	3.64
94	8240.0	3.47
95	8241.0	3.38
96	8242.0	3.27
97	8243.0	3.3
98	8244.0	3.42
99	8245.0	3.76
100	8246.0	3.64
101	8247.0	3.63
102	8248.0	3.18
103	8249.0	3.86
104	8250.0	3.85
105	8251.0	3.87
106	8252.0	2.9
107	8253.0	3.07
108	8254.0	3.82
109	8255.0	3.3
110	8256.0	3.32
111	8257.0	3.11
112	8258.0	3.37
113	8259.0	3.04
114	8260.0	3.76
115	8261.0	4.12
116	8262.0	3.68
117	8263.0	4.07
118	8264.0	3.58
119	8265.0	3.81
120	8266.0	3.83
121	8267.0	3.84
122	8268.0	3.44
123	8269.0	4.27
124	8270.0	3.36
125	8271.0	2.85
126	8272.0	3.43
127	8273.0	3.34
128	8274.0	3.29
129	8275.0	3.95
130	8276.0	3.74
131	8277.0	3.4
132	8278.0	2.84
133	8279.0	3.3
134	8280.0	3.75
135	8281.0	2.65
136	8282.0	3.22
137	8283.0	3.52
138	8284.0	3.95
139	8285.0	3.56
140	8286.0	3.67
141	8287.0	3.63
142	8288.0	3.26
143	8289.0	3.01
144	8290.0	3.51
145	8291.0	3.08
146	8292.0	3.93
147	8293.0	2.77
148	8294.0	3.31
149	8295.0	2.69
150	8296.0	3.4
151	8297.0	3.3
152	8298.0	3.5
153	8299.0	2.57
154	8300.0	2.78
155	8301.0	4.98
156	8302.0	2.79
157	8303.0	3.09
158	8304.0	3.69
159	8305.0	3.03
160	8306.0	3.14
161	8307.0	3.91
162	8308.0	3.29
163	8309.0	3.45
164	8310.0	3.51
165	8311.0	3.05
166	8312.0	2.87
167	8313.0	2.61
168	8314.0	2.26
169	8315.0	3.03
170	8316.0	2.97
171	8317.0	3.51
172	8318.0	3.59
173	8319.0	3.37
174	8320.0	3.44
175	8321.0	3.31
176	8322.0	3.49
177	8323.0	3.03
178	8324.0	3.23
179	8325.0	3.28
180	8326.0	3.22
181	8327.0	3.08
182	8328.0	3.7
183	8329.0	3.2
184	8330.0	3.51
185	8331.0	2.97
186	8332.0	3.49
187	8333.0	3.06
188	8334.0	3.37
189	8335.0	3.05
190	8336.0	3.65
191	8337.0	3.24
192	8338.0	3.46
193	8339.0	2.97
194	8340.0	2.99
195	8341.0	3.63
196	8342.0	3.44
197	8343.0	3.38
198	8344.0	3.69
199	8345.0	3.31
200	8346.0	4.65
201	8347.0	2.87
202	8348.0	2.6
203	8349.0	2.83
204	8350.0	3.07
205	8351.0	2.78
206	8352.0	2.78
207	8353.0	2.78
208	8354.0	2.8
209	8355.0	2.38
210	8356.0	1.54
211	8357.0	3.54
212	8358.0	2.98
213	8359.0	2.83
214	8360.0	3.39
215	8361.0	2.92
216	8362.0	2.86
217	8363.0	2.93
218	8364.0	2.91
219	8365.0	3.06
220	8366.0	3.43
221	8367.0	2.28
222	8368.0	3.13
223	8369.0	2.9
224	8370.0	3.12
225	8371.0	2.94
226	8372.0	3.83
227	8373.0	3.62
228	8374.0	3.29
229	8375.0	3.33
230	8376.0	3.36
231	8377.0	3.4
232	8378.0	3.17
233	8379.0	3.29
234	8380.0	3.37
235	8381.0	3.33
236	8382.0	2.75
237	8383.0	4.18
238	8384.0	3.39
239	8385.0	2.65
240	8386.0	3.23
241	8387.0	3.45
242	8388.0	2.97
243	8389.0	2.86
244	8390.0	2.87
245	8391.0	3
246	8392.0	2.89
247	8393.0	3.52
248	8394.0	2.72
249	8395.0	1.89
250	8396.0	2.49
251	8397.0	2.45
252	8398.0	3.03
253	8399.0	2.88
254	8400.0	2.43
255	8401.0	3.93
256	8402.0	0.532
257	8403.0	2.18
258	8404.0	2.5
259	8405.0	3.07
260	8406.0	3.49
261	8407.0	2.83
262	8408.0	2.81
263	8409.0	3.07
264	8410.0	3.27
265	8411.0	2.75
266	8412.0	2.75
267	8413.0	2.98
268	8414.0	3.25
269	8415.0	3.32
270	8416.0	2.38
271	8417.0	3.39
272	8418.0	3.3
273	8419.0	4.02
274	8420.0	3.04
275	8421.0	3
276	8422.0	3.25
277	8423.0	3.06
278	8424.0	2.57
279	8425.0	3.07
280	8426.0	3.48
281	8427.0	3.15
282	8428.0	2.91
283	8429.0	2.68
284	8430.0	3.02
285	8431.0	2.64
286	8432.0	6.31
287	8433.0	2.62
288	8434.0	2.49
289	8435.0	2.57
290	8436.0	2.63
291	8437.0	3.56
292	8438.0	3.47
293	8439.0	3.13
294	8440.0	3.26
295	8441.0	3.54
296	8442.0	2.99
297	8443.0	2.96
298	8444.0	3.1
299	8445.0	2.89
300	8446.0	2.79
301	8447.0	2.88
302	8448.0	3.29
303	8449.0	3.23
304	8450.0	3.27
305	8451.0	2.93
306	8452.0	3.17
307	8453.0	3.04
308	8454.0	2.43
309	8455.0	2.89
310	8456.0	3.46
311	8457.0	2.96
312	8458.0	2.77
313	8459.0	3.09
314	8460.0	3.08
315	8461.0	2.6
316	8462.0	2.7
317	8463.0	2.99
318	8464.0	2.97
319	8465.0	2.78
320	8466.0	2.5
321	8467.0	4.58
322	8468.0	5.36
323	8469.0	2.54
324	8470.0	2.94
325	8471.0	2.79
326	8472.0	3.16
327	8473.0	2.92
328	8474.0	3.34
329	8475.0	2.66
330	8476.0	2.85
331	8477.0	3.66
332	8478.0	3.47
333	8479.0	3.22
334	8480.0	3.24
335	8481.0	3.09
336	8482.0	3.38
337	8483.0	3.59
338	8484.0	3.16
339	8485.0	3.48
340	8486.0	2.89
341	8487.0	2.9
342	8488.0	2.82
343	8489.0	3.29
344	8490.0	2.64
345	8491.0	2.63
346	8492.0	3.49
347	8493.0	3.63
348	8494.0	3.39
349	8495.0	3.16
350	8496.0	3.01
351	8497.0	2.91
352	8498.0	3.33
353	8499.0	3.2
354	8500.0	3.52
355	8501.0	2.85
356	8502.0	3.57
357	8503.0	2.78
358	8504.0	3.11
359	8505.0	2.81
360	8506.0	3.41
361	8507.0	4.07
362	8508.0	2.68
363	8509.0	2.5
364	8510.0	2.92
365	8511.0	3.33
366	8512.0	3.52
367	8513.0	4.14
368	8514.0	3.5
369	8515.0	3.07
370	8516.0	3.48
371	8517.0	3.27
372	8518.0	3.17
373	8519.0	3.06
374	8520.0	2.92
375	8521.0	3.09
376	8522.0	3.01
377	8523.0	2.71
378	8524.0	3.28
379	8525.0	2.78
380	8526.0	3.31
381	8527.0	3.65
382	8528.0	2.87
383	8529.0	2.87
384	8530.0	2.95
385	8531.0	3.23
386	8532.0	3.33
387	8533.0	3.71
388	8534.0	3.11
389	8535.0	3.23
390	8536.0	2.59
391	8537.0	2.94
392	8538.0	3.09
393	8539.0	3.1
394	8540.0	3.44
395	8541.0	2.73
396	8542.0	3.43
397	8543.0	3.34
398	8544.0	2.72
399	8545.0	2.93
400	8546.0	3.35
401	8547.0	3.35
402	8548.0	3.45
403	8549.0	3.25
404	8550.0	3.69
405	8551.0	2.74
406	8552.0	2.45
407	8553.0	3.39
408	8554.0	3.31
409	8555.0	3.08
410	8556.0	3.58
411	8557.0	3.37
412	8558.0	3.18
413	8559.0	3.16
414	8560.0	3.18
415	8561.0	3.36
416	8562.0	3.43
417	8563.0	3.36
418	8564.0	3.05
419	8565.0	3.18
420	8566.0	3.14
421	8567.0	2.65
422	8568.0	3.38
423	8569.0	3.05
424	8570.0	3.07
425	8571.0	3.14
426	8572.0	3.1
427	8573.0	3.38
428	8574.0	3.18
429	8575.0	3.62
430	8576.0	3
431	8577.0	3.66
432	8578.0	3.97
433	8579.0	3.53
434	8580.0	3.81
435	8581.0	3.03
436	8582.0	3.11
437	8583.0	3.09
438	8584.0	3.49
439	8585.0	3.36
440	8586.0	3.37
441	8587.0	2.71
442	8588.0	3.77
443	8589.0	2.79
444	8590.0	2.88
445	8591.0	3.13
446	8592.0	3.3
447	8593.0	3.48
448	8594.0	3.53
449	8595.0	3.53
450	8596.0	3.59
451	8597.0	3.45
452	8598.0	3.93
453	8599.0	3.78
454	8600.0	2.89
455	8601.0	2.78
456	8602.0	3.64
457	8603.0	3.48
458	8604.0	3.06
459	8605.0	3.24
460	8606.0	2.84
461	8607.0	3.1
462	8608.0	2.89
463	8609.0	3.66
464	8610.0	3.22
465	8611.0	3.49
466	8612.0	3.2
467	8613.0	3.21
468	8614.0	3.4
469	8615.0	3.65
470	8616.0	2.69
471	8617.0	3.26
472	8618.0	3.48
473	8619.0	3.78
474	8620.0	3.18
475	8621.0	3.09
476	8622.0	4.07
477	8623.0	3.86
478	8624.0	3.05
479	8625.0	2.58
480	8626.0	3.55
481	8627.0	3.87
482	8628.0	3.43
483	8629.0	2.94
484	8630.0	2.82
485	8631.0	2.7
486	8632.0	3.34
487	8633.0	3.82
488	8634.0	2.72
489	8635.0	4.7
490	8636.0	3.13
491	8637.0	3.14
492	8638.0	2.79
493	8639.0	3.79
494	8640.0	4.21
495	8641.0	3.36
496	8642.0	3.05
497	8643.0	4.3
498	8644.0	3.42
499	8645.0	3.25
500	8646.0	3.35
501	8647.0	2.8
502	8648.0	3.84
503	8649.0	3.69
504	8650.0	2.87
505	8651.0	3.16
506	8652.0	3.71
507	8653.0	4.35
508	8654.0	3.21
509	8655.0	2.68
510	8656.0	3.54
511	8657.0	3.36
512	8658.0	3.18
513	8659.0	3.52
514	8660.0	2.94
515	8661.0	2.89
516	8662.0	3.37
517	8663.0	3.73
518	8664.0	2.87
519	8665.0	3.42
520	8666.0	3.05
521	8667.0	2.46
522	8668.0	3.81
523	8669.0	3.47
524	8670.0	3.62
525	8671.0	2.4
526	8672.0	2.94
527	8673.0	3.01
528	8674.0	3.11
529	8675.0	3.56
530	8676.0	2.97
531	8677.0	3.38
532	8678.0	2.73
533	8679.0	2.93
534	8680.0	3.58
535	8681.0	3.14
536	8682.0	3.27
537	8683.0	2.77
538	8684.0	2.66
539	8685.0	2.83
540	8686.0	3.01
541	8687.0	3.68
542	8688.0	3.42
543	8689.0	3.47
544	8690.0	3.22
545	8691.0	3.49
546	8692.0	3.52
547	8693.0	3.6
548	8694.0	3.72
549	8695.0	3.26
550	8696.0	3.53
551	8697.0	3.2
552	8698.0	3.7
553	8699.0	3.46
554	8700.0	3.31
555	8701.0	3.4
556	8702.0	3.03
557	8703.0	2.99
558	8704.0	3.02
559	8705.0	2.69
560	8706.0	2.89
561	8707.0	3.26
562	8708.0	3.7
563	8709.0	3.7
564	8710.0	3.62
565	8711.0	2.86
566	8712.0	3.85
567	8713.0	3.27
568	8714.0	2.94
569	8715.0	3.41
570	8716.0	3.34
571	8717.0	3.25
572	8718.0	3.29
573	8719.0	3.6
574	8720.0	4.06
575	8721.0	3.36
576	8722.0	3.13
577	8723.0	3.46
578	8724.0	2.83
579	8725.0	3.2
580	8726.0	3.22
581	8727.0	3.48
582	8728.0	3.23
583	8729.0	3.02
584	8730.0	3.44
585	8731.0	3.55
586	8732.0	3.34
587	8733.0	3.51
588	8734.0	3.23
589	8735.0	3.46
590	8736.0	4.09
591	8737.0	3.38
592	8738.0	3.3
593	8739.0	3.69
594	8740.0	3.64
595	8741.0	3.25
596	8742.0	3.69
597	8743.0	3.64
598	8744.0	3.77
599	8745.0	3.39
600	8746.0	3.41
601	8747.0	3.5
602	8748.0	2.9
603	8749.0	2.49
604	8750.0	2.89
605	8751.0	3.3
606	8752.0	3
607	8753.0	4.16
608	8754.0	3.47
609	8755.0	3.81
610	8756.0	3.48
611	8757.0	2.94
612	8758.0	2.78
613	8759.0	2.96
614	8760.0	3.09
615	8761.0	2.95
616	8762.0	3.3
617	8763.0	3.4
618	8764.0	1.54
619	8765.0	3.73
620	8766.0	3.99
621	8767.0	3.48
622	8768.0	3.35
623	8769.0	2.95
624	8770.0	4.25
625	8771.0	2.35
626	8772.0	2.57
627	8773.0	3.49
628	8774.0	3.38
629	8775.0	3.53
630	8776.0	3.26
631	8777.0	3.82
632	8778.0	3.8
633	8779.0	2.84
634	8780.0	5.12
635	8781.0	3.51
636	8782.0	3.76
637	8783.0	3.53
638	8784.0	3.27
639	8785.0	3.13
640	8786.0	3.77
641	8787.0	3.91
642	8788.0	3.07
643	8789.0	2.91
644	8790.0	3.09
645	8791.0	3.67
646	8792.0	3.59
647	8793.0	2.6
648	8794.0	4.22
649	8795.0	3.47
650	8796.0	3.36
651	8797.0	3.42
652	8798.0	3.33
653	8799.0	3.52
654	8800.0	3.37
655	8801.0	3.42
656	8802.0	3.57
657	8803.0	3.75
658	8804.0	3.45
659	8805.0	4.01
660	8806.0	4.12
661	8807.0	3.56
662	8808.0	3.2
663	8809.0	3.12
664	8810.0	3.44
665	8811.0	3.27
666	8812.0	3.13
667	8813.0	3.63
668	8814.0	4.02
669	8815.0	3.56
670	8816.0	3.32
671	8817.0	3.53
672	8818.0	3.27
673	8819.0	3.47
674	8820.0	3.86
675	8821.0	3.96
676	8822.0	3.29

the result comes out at 0.14 mag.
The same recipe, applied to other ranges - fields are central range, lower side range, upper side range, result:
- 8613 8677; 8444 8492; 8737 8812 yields -0.018 mag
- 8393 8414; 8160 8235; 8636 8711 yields 0.210 mag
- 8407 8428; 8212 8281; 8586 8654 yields 0.107 mag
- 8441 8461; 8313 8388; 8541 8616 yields 0.068 mag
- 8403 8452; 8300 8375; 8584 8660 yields 0.047 mag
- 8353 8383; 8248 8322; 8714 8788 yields 0.105 mag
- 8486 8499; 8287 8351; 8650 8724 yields 0.058 mag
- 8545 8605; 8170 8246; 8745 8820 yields 0.034 mag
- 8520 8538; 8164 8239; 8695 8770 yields 0.084 mag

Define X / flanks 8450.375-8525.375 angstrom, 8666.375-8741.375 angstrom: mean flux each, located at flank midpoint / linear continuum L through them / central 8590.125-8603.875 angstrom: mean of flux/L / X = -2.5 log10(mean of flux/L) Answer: -0.06 mag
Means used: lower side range 3.14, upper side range 3.3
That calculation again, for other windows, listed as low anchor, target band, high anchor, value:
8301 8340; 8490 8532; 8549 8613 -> 0.03 mag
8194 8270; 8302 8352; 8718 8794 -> 0.05 mag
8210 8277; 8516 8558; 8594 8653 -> 0.08 mag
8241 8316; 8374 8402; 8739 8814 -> 0.12 mag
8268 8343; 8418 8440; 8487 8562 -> 0.02 mag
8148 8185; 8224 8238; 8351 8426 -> -0.04 mag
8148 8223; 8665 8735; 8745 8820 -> 0.04 mag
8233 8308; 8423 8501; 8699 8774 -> 0.09 mag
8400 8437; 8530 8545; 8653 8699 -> 0.00 mag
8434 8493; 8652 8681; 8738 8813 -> 0.02 mag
